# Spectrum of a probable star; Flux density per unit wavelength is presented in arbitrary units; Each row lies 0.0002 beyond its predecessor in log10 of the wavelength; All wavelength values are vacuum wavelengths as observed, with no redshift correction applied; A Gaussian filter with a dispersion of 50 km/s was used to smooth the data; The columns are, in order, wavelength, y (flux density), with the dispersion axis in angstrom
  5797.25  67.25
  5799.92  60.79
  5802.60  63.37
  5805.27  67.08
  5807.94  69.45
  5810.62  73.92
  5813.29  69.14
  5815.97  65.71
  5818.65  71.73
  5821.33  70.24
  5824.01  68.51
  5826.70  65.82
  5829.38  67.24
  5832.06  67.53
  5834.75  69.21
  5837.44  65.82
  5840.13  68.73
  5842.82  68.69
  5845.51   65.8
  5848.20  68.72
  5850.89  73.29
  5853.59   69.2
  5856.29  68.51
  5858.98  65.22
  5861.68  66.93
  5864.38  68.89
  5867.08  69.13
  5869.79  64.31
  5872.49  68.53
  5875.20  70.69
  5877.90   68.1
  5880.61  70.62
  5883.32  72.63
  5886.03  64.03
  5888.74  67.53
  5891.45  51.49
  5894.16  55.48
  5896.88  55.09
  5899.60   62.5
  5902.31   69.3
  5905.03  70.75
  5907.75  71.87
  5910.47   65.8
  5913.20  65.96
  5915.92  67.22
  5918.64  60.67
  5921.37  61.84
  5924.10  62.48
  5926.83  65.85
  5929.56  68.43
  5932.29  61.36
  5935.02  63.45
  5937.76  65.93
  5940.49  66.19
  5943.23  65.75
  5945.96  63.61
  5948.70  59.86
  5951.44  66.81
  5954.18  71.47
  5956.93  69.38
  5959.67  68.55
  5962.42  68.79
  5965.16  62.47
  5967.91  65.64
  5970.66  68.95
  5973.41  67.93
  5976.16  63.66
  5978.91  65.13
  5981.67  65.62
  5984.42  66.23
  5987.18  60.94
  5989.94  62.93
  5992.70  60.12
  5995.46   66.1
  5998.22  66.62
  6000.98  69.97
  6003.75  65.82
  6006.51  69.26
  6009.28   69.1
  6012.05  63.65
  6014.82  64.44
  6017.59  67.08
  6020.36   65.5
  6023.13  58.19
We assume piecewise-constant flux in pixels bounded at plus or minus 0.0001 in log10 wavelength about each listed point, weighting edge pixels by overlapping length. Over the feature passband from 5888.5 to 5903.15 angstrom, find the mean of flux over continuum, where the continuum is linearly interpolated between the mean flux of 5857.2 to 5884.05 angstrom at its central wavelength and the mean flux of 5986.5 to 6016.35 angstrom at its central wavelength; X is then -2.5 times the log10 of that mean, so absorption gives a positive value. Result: 0.14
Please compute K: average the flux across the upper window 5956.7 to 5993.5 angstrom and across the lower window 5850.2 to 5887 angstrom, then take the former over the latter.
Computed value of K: 0.95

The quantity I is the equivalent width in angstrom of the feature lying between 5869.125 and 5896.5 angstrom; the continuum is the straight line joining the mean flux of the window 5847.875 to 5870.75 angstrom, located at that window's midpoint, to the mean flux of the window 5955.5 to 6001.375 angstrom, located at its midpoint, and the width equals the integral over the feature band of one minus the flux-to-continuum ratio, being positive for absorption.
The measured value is 1.1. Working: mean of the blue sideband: 68.3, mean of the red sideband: 65.7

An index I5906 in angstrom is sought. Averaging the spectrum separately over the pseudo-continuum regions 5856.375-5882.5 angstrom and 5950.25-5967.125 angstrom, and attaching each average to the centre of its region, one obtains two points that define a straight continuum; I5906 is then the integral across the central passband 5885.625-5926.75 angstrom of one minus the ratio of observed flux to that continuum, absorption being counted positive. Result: 2.7 angstrom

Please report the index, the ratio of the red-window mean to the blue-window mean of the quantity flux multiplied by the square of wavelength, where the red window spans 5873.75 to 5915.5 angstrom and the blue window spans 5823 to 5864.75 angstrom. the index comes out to 1.0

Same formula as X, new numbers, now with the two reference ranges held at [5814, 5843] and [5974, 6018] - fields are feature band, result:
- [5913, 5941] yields 0.035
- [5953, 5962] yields -0.057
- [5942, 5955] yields 0.015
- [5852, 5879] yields -0.008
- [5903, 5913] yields -0.035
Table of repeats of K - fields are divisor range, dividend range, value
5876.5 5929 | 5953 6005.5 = 1.02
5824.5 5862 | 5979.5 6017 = 0.96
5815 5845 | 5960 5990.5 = 0.96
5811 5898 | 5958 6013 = 0.98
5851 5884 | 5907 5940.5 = 0.95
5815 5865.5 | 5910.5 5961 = 0.96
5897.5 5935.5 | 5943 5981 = 1.01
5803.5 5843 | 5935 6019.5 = 0.96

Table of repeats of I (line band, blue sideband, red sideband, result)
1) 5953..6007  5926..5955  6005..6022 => -0.3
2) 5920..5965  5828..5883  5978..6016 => 0.7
